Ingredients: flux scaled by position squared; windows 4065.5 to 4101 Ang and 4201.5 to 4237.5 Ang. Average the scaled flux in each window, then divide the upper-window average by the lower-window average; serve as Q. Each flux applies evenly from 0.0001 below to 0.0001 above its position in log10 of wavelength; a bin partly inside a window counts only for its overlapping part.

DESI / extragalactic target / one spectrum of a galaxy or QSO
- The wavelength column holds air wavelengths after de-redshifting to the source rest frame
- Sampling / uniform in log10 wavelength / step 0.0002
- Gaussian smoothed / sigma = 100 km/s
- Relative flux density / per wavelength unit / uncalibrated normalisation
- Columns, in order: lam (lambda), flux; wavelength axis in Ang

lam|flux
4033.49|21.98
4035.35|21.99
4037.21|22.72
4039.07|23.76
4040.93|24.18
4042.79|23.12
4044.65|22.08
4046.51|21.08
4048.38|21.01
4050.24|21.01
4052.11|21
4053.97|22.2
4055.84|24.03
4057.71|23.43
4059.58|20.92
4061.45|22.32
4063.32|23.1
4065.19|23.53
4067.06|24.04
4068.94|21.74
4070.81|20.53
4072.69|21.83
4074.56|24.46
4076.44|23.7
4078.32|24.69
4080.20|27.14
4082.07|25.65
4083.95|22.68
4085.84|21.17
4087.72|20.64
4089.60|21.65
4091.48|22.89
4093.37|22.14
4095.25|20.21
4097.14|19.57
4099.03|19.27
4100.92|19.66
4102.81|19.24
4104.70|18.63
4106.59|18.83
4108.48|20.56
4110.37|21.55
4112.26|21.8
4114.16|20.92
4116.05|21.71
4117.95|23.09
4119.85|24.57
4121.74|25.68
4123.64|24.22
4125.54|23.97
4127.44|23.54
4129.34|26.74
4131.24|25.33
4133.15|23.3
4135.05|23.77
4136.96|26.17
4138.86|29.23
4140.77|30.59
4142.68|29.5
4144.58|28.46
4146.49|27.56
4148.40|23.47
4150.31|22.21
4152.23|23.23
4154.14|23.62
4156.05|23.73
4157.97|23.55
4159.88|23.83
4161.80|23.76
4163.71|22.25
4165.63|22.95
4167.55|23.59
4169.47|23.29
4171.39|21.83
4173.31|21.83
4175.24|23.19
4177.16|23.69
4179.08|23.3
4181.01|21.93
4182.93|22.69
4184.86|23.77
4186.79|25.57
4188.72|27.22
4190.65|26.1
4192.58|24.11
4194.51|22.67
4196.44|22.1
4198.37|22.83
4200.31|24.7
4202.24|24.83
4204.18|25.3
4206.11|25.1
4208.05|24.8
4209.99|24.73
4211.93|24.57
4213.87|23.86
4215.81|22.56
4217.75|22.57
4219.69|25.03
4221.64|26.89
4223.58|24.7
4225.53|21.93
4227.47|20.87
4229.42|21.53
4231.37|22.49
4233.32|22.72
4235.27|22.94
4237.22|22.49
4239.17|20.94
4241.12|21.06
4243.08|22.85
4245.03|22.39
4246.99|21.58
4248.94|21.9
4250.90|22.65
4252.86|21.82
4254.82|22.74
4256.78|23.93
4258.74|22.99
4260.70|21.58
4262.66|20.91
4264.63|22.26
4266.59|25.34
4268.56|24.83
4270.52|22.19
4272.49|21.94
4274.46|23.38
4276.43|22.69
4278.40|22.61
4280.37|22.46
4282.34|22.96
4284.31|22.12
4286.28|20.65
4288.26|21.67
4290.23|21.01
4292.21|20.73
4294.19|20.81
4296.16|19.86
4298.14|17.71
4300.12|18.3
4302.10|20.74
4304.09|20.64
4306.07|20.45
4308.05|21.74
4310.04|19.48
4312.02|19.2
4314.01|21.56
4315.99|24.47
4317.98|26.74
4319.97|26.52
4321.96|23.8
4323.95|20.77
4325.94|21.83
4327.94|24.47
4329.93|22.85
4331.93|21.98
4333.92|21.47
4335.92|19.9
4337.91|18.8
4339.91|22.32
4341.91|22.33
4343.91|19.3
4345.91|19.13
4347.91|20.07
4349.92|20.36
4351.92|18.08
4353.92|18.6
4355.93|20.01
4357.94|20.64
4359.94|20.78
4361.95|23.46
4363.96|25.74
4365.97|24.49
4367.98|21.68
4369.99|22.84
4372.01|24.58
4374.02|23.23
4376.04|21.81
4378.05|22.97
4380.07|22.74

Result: 1.1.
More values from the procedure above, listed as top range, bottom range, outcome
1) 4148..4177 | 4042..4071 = 1.09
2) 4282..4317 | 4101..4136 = 1.00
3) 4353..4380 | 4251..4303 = 1.07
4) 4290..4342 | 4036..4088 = 1.06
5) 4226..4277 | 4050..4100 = 1.09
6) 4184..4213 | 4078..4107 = 1.20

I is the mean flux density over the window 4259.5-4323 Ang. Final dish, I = 21.9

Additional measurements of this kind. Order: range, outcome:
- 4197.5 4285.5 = 23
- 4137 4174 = 24.7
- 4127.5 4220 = 24.4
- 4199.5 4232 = 23.9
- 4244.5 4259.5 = 22.5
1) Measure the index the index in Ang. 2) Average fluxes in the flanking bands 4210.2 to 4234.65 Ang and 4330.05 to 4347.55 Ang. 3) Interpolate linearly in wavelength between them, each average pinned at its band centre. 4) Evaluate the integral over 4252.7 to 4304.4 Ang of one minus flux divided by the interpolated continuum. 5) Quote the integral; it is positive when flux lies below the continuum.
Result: 0.7 Ang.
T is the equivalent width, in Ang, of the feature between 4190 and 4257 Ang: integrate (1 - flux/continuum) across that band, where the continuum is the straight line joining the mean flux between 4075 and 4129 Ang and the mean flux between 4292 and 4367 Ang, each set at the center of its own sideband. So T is -4.6 Ang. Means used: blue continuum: 22.2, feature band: 23.2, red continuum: 21.3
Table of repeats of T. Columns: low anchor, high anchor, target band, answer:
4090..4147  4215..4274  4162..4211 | -1.6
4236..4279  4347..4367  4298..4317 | 1.1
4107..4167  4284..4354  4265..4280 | -0.9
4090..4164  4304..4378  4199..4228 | -1.8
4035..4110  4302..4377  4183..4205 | -2.5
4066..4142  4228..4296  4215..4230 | -0.6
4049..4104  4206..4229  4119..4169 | -4.2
